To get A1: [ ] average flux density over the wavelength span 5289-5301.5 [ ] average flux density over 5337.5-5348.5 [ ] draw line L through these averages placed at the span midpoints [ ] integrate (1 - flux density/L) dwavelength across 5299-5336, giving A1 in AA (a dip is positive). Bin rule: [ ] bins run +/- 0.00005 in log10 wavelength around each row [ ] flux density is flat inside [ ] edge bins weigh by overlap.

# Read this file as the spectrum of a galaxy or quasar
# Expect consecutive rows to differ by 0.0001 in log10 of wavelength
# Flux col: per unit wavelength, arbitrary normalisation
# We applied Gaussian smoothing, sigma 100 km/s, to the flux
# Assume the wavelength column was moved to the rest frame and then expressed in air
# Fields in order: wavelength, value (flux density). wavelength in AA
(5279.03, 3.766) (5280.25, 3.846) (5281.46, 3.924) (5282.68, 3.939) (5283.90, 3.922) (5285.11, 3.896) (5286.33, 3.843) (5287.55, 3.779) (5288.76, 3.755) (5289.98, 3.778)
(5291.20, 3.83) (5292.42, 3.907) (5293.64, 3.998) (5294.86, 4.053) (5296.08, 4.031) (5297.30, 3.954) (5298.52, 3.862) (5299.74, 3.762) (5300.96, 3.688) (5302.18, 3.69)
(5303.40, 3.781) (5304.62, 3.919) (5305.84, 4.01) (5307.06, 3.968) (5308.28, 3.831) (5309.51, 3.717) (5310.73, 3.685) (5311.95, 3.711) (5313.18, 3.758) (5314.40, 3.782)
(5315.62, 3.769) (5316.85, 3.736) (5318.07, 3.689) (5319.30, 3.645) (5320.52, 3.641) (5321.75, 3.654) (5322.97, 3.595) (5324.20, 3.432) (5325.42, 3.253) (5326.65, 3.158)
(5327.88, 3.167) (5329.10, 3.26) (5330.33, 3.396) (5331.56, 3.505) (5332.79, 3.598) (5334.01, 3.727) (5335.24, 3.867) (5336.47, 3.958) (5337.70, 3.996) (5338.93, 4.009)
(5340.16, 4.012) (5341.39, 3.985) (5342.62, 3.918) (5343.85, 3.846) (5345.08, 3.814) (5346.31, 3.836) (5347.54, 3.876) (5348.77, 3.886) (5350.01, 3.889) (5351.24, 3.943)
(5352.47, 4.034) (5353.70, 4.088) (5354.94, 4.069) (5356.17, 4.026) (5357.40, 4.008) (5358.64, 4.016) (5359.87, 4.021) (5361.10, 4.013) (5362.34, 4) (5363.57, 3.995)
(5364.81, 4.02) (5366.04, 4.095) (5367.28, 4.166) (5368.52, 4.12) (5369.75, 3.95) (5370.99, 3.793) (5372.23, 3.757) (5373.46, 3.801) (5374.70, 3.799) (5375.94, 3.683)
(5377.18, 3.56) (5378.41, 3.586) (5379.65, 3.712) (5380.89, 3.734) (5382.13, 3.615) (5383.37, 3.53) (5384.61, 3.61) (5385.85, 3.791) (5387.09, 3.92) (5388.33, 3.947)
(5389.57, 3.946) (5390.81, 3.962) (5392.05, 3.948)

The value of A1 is 2.4 AA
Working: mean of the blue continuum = 3.88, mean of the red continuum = 3.92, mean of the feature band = 3.65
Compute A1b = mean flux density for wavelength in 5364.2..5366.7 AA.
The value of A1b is 4.06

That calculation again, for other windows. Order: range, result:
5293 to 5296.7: 4.02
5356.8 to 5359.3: 4.01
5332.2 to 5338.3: 3.83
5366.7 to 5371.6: 4.01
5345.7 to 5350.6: 3.87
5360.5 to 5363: 4.01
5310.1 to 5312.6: 3.7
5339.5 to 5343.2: 3.97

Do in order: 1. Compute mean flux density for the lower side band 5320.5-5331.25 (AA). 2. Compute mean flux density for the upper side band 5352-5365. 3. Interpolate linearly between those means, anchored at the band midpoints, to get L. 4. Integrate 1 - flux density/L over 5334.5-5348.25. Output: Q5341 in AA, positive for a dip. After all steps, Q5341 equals -0.9 AA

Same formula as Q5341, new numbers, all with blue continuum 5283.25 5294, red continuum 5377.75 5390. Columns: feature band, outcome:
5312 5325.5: 0.59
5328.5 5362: -0.81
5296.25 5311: 0.01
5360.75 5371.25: -0.74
